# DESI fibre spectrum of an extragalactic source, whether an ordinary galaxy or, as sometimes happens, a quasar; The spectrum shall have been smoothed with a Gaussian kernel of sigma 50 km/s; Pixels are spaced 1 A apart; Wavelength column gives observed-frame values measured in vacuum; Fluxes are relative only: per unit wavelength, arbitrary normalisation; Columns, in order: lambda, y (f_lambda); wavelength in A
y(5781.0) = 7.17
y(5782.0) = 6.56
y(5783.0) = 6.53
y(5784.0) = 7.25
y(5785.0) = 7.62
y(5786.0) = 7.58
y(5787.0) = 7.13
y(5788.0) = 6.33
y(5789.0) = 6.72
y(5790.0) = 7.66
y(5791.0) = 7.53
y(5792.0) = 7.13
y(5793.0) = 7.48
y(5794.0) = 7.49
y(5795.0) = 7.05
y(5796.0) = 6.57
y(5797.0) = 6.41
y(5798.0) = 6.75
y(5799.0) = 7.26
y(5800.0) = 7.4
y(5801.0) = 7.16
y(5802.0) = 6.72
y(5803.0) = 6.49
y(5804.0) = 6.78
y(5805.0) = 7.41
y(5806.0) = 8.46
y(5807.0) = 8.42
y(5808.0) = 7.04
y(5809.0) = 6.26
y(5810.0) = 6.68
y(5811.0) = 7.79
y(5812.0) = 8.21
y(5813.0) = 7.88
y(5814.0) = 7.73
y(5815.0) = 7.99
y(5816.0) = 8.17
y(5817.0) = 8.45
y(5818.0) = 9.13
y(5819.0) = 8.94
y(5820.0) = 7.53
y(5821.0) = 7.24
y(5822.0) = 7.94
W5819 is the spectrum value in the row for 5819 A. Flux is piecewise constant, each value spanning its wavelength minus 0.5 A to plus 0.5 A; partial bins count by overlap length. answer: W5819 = 8.94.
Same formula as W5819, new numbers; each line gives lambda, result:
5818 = 9.13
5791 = 7.53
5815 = 7.99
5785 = 7.62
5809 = 6.26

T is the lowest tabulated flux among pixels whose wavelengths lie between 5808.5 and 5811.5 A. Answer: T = 6.26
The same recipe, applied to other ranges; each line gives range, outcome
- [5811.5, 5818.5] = 7.73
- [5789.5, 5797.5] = 6.41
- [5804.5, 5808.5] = 7.04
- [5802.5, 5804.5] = 6.49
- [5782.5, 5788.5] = 6.33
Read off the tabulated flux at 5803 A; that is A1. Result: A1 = 6.49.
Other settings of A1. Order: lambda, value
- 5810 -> 6.68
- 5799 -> 7.26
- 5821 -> 7.24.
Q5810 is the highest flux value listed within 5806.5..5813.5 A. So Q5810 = 8.42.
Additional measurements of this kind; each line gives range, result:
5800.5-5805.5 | 7.41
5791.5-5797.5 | 7.49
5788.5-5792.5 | 7.66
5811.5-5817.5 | 8.45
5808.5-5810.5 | 6.68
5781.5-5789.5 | 7.62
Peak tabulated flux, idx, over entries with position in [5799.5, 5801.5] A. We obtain 7.4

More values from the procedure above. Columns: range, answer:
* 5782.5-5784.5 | 7.25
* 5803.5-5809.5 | 8.46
